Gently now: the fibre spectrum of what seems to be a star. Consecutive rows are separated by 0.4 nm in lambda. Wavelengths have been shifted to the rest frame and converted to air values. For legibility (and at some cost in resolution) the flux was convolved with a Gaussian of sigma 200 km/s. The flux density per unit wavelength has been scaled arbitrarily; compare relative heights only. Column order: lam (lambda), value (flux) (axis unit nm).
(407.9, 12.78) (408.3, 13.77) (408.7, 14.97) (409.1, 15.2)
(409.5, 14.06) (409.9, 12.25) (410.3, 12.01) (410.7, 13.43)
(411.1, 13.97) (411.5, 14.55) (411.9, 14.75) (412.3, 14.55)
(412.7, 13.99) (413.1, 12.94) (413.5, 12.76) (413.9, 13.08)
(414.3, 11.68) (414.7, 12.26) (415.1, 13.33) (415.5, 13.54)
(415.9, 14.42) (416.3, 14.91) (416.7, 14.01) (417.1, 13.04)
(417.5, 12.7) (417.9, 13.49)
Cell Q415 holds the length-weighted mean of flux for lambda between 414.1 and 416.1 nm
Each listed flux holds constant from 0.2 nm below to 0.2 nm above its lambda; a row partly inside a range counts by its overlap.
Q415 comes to 13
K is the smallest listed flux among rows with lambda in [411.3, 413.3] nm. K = 12.94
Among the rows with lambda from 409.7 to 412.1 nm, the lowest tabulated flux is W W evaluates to 12.01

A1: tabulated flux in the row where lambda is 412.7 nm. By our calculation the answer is 13.99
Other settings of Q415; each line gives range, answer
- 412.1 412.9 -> 14.3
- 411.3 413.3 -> 14.2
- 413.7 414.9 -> 12.3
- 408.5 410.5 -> 13.7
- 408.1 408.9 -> 14.4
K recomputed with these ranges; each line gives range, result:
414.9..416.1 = 13.33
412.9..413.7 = 12.76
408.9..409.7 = 14.06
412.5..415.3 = 11.68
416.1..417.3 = 13.04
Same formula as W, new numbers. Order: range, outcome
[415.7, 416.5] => 14.42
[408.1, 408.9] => 13.77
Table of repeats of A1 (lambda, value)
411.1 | 13.97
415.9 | 14.42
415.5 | 13.54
